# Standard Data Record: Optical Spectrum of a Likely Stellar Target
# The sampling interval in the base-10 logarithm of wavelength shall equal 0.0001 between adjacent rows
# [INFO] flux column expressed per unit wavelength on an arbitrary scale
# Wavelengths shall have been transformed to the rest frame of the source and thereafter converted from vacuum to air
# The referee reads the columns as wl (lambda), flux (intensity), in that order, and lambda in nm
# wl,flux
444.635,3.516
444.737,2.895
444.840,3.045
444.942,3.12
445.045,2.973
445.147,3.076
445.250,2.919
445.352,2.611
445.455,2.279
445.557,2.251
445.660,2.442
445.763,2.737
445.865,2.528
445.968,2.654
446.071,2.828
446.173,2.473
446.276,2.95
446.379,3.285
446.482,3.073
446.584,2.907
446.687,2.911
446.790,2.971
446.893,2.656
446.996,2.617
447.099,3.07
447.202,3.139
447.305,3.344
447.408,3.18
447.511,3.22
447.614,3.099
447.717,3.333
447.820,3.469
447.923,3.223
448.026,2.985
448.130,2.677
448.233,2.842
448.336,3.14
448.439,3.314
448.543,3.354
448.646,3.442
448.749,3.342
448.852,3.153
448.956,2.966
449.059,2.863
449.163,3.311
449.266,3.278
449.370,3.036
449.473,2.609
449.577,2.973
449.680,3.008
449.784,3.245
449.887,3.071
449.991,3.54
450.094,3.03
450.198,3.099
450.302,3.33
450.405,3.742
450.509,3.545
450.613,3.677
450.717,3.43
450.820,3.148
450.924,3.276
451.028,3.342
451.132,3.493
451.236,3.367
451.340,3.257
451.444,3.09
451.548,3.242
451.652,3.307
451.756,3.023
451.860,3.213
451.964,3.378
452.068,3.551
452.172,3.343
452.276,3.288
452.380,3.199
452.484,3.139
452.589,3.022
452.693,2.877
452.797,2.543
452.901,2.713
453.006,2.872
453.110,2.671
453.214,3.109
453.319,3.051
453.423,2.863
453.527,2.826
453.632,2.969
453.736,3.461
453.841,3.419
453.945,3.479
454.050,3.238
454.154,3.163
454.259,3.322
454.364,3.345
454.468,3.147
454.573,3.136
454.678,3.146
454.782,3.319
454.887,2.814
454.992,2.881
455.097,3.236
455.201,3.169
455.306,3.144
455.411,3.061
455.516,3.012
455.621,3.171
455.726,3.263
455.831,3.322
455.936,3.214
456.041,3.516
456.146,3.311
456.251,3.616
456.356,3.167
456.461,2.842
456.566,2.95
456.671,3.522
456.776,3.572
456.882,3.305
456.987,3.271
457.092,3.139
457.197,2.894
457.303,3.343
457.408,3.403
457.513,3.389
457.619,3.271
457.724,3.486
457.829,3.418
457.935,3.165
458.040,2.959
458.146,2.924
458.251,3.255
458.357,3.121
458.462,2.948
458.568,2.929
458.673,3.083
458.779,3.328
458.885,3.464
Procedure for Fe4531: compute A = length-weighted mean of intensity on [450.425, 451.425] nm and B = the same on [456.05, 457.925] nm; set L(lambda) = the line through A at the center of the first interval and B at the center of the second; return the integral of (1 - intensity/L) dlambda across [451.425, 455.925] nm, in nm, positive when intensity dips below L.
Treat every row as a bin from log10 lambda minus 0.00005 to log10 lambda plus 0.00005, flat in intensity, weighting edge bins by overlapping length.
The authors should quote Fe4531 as 0.29 nm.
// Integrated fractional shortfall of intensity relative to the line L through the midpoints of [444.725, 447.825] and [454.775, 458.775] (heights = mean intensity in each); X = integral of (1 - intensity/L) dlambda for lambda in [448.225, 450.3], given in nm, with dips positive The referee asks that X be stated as -0.11 nm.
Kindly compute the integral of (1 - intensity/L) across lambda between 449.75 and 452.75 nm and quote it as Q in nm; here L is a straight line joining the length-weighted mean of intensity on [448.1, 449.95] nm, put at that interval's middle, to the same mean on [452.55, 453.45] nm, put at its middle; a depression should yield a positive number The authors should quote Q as -0.32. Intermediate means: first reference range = 3.1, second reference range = 2.86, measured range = 3.28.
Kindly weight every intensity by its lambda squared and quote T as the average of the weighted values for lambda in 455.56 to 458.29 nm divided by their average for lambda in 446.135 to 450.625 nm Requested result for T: 1.1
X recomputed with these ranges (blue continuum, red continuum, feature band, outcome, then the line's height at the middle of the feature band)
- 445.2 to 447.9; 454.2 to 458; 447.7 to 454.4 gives -0.29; 3.05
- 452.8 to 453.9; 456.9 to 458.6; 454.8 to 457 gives -0.08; 3.1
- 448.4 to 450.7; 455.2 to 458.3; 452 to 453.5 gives 0.10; 3.23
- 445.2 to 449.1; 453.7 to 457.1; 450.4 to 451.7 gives -0.12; 3.09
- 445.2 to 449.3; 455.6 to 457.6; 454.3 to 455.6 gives 0.04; 3.22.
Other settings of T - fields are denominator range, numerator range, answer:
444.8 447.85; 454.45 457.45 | 1.15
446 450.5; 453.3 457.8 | 1.07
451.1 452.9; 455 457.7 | 1.04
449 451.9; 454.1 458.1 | 1.02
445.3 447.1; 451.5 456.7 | 1.20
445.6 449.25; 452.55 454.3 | 1.03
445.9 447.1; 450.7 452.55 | 1.18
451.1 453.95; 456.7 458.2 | 1.06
